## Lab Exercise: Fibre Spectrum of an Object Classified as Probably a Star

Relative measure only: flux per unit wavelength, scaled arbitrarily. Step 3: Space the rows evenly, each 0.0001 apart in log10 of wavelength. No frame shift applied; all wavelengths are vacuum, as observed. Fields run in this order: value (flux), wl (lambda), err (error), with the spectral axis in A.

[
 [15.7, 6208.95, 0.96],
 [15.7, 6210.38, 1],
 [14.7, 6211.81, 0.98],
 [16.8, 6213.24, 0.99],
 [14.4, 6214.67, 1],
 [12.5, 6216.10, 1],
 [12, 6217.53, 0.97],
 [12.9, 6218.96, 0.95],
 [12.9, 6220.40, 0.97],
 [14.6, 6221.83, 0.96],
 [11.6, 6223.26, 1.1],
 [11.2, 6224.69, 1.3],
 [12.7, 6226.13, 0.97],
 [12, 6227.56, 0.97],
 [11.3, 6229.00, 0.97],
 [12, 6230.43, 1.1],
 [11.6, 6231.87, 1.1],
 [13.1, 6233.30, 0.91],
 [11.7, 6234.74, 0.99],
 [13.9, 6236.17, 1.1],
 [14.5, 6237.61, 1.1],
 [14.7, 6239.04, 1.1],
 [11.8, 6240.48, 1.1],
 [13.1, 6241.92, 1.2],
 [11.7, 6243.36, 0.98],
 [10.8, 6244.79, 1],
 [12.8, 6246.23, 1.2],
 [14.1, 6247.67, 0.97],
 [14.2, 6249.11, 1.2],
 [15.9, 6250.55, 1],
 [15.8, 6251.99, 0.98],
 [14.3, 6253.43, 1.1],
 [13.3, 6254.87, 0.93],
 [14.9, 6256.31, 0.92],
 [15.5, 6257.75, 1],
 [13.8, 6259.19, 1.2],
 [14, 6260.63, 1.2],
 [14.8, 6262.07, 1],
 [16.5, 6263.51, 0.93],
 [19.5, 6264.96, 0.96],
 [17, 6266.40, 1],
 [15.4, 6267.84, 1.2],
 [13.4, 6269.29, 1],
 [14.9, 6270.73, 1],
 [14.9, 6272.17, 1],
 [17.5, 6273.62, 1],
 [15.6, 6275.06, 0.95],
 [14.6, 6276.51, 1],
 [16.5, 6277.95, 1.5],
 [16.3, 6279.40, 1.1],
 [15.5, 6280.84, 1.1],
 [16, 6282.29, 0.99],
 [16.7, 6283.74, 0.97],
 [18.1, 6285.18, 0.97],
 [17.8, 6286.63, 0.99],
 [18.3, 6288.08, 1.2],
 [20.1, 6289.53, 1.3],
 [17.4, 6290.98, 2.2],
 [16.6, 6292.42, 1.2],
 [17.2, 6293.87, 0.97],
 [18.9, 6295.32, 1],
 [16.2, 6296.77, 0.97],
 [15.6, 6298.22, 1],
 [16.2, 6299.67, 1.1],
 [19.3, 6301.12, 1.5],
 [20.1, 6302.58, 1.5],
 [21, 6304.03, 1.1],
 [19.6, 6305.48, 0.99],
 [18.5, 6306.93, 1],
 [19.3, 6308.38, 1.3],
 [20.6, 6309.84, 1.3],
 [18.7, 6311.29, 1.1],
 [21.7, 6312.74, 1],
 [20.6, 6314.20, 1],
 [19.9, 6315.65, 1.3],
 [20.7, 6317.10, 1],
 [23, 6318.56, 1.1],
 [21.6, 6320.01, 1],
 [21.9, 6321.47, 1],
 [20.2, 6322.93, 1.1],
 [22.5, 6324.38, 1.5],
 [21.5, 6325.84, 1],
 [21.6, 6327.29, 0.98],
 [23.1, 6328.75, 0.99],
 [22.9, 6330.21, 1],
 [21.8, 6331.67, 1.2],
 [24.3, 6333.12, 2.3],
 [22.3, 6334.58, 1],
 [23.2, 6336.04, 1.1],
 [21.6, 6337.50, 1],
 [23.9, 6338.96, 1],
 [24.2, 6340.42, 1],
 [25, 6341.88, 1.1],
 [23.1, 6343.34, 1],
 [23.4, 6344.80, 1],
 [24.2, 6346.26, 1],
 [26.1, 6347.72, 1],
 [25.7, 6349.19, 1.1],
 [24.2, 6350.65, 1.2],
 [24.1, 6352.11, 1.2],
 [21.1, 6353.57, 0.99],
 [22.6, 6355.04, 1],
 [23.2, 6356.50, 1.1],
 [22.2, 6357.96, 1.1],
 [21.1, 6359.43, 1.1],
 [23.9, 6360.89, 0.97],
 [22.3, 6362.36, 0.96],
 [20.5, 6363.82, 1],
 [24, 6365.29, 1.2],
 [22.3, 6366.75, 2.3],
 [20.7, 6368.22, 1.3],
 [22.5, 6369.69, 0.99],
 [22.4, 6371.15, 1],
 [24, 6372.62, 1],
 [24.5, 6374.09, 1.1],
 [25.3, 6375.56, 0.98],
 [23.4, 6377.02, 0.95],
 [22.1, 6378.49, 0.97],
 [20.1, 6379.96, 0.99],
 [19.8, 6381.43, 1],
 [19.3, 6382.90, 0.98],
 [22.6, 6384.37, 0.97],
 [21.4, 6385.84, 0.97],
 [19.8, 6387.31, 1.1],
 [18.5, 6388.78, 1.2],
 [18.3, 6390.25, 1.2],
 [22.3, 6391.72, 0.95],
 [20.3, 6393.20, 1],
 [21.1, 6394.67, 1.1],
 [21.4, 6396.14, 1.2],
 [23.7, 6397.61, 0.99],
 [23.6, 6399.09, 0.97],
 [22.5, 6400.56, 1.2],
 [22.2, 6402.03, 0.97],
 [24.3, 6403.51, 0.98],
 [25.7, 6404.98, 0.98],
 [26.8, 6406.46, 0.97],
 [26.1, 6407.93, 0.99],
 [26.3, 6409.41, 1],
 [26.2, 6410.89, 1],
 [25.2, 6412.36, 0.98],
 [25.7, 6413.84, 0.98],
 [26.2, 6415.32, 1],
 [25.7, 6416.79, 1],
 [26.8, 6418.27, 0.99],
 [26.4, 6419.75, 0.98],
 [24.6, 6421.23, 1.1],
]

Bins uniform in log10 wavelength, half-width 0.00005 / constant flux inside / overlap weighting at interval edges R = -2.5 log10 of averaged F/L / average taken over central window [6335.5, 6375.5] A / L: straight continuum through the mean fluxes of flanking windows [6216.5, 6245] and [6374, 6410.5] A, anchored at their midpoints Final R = -0.153 mag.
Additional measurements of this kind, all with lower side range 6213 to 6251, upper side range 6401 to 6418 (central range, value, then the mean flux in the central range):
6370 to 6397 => 0.100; 21.5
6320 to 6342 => -0.135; 22.6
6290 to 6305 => -0.022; 17.9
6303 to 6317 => -0.090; 20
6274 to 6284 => 0.023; 15.9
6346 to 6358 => -0.115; 23.8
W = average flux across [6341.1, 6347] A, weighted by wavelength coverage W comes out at 23.9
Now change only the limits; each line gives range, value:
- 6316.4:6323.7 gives 21.5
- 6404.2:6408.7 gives 26.2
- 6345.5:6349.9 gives 25.3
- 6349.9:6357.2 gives 23.1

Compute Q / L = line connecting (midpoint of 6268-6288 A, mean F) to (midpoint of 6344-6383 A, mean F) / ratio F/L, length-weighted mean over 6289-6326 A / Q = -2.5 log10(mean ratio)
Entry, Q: -0.06 mag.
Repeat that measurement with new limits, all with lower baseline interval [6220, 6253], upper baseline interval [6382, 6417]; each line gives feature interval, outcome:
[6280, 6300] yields -0.06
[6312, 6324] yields -0.18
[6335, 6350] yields -0.22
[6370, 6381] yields -0.07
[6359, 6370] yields -0.06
